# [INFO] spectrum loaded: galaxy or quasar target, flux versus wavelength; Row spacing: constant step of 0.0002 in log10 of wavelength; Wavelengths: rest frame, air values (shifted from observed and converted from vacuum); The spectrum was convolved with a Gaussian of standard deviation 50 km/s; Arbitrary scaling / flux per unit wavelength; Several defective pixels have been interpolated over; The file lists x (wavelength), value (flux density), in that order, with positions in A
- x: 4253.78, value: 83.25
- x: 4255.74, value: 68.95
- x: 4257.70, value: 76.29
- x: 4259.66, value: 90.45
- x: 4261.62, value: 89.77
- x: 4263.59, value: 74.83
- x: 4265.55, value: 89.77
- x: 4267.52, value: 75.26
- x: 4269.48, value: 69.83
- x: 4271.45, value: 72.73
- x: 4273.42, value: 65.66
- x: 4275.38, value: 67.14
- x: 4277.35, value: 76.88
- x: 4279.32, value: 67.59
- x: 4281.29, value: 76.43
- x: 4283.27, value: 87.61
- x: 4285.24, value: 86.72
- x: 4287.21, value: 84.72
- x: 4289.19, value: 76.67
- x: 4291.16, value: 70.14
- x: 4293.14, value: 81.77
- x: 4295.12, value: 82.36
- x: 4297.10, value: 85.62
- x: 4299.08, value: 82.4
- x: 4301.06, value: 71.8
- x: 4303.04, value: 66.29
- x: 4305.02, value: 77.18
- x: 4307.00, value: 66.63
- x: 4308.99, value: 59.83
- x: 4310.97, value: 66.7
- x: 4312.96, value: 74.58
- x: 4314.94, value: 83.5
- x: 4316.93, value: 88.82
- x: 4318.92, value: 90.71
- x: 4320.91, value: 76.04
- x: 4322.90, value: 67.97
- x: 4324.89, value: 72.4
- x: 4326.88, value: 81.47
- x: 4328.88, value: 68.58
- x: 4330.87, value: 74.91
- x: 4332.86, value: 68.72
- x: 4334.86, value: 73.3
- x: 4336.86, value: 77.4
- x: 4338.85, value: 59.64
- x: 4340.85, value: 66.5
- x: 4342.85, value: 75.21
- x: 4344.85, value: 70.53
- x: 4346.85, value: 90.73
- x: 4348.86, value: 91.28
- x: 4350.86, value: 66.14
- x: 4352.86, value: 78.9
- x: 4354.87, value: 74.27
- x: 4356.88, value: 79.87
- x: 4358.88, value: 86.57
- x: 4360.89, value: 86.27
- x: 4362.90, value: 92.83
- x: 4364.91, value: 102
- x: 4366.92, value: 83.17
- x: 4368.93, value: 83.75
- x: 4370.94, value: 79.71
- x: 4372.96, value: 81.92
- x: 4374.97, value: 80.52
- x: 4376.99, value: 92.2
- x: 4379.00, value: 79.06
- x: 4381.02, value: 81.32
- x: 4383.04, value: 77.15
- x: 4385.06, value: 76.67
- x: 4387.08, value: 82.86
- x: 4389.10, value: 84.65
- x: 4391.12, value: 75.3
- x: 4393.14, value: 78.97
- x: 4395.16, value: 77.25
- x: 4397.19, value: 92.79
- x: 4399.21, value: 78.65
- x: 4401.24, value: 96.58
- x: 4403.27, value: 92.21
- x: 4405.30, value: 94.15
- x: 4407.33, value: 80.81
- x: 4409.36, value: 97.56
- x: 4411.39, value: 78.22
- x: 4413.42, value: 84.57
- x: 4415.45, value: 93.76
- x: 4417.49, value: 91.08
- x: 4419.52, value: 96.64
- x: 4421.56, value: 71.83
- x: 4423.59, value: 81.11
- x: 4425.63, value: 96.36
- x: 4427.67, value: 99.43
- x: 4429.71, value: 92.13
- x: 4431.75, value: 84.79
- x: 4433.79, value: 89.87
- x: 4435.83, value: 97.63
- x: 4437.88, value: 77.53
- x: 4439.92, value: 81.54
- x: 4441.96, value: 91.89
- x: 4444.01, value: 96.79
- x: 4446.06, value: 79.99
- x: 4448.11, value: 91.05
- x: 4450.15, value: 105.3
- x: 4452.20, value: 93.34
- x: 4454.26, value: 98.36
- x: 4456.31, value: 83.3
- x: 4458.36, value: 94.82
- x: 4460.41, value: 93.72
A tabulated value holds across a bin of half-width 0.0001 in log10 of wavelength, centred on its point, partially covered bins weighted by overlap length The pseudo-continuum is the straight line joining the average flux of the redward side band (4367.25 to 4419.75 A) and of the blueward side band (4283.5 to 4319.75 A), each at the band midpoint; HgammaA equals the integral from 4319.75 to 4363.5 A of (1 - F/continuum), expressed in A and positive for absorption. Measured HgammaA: 2.5 A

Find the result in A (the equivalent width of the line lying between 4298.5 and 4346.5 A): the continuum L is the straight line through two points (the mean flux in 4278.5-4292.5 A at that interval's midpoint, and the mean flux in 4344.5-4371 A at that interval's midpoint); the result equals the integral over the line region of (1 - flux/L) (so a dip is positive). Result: 4.58 A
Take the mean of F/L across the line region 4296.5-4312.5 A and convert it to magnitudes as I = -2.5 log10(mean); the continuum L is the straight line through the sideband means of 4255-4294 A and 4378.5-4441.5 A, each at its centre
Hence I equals 0.109 mag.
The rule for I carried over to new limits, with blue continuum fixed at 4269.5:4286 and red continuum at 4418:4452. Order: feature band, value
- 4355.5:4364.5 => -0.06 mag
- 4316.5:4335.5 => 0.05 mag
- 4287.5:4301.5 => -0.04 mag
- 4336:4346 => 0.15 mag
